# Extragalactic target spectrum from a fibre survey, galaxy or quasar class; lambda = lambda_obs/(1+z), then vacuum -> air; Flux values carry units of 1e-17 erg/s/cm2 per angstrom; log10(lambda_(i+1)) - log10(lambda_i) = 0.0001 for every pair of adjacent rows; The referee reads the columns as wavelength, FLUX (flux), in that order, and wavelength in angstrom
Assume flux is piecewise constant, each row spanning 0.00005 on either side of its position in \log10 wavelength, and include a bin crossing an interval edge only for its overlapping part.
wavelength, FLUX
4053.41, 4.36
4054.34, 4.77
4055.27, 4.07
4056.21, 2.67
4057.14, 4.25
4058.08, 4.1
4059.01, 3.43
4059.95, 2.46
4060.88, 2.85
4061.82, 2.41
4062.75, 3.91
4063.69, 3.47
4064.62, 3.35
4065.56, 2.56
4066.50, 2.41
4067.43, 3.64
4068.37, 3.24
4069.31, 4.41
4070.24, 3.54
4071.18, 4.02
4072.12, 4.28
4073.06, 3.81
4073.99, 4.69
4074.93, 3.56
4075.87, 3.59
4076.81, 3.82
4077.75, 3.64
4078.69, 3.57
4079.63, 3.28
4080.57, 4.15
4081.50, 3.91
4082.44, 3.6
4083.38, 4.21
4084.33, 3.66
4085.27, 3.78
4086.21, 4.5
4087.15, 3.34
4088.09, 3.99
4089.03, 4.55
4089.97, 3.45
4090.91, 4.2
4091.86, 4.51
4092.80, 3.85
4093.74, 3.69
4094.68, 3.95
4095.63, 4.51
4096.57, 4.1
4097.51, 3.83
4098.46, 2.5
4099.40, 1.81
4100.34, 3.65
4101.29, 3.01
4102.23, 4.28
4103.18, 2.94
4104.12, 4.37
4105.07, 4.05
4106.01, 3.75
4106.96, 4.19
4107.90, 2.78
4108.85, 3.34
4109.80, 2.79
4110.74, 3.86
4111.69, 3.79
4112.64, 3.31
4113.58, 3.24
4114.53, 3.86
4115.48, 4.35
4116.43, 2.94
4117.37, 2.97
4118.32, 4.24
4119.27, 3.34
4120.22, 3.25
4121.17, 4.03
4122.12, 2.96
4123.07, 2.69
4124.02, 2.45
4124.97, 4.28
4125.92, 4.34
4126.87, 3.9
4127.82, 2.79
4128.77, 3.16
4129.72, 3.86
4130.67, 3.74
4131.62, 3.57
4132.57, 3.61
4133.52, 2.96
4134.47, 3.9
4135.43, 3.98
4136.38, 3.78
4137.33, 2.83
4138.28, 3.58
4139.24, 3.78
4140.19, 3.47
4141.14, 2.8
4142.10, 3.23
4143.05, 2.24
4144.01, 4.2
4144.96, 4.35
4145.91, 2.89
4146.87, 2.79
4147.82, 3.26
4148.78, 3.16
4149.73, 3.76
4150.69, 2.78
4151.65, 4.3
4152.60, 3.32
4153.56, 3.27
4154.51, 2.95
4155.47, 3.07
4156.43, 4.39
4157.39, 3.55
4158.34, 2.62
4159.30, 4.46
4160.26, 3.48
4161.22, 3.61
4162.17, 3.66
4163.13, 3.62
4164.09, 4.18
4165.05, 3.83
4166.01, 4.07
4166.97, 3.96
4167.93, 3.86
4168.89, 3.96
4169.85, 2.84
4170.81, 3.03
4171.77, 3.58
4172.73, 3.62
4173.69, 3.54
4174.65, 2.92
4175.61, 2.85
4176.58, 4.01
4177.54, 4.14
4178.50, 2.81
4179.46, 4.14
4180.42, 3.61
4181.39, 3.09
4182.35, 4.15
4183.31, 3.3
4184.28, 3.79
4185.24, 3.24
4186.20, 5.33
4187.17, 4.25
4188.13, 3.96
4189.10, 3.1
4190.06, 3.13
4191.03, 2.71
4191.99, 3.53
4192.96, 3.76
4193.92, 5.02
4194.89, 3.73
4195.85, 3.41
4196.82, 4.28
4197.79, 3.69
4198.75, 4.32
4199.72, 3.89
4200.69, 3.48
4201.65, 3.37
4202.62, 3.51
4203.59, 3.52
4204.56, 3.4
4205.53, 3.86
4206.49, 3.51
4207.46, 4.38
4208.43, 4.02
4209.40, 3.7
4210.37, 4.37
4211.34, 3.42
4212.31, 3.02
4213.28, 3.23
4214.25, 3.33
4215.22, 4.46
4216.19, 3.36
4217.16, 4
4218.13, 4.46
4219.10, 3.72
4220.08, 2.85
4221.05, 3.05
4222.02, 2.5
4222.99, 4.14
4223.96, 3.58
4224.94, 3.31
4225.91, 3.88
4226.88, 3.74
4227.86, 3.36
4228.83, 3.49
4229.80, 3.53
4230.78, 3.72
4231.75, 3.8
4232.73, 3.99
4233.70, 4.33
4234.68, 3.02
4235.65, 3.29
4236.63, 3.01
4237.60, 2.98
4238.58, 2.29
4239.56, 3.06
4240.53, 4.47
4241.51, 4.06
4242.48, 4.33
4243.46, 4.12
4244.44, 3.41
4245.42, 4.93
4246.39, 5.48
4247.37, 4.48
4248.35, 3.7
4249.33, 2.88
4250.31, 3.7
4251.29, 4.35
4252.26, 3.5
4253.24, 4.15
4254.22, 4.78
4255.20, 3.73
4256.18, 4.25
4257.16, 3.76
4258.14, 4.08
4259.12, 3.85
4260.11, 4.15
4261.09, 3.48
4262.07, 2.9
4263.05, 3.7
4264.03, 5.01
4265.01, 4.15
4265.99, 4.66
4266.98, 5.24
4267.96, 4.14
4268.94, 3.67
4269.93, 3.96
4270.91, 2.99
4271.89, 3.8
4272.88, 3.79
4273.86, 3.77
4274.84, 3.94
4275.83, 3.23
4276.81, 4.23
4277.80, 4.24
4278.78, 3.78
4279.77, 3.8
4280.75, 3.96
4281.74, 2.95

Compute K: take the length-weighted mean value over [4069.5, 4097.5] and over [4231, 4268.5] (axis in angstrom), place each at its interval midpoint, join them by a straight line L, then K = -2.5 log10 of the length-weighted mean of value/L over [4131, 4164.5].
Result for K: 0.13 mag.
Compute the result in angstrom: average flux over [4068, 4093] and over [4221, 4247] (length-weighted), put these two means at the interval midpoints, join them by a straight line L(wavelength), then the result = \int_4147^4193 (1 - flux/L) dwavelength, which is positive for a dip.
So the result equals 2.5 angstrom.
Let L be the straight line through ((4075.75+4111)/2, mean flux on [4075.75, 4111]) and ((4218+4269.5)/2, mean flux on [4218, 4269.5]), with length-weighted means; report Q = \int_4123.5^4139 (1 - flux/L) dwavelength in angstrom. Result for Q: 0.8 angstrom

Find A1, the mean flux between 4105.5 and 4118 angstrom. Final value 3.49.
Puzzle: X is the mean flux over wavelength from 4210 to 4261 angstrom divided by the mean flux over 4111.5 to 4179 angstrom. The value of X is 1.1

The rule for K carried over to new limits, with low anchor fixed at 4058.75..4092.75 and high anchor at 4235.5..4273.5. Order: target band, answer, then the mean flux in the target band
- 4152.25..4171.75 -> 0.058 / 3.59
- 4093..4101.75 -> 0.070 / 3.46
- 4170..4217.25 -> 0.048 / 3.66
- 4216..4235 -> 0.079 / 3.6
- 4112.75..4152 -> 0.088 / 3.45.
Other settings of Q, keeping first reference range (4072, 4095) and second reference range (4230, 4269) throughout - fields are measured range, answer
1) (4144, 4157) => 1.6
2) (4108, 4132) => 2.7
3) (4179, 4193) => 0.9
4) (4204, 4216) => 0.6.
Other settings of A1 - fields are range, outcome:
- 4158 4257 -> 3.7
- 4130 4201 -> 3.58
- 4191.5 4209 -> 3.82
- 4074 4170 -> 3.59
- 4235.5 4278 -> 3.9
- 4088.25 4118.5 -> 3.64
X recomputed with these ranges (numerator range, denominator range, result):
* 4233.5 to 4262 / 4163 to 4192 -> 1.06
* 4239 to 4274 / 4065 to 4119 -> 1.09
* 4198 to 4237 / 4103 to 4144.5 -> 1.04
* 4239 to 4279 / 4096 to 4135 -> 1.15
